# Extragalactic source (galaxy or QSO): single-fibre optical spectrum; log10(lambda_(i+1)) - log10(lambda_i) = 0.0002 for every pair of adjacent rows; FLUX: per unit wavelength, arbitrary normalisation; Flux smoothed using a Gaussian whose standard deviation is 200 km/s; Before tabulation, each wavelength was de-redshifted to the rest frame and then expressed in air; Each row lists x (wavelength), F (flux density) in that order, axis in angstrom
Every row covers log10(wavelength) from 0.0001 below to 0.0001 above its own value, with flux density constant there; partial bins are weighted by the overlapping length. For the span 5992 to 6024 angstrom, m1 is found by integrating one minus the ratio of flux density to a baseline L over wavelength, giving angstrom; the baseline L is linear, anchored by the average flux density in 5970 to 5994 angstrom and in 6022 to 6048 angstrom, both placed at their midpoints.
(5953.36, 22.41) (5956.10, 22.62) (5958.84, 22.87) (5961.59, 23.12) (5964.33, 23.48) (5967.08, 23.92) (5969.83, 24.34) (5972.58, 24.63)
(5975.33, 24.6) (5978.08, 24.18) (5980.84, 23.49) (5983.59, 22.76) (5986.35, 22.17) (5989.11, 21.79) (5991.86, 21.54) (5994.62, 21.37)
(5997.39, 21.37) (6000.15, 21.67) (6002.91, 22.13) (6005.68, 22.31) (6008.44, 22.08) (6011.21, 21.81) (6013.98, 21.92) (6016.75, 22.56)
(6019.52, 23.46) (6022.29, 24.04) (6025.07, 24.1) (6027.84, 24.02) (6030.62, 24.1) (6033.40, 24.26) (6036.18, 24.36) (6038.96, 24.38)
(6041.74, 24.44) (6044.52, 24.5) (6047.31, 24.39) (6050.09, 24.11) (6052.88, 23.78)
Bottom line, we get 1.97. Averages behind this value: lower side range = 23.2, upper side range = 24.3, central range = 22.2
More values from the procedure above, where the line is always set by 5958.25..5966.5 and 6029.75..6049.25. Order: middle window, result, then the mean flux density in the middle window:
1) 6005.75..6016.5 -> 0.85 angstrom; 22.1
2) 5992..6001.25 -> 0.88 angstrom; 21.5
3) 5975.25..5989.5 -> 0.25 angstrom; 23.1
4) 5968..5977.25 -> -0.43 angstrom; 24.5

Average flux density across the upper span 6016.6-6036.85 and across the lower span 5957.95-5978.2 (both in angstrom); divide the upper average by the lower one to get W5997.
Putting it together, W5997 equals 1.0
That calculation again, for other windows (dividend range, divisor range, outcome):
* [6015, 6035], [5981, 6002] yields 1.08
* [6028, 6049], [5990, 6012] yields 1.12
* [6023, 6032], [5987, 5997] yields 1.11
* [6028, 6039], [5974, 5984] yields 1.02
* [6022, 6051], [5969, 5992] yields 1.04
